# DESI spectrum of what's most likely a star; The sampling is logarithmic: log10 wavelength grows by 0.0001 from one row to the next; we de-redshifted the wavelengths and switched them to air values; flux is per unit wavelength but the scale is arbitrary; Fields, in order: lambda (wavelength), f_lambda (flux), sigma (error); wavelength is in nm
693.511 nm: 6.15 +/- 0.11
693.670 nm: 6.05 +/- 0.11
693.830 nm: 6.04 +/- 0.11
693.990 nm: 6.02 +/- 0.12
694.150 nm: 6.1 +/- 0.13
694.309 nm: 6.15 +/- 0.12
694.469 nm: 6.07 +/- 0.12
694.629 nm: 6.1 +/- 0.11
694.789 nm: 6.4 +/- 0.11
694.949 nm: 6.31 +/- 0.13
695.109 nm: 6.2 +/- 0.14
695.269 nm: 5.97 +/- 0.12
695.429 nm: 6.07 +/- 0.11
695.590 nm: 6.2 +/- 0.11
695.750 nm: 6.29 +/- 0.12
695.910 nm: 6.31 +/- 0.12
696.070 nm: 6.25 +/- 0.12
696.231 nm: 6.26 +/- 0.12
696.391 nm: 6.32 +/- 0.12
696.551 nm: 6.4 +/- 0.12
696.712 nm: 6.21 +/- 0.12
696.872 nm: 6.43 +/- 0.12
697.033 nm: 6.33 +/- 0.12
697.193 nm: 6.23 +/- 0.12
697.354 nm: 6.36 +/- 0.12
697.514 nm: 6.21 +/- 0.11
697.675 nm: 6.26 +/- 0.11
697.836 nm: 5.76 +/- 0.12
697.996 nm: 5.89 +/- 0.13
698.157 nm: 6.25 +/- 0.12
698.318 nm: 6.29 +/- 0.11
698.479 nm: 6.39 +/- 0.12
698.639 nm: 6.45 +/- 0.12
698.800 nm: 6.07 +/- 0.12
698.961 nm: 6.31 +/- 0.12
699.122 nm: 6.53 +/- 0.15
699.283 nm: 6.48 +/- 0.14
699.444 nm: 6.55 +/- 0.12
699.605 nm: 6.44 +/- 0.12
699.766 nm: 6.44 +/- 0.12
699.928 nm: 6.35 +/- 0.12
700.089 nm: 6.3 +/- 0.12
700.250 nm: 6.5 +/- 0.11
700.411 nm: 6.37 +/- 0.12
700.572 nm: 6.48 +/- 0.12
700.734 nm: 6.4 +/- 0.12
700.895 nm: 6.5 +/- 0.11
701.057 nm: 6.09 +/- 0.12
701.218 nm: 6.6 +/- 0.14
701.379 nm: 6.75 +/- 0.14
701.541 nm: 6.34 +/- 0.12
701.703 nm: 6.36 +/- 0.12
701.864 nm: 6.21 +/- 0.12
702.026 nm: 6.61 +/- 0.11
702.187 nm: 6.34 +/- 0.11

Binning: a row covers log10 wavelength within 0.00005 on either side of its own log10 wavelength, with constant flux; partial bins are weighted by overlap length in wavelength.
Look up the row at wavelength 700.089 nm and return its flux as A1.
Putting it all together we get 6.3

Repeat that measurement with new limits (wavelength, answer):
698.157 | 6.25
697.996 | 5.89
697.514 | 6.21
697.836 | 5.76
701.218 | 6.6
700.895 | 6.5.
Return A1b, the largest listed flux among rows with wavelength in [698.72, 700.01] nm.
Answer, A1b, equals 6.55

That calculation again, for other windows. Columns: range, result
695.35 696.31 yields 6.31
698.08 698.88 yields 6.45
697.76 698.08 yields 5.89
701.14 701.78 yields 6.75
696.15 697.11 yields 6.43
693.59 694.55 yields 6.15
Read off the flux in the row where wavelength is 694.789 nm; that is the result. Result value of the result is 6.4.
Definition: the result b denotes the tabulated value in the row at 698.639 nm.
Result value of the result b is 6.45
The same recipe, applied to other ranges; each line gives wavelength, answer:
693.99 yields 6.02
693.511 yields 6.15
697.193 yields 6.23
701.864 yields 6.21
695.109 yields 6.2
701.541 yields 6.34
